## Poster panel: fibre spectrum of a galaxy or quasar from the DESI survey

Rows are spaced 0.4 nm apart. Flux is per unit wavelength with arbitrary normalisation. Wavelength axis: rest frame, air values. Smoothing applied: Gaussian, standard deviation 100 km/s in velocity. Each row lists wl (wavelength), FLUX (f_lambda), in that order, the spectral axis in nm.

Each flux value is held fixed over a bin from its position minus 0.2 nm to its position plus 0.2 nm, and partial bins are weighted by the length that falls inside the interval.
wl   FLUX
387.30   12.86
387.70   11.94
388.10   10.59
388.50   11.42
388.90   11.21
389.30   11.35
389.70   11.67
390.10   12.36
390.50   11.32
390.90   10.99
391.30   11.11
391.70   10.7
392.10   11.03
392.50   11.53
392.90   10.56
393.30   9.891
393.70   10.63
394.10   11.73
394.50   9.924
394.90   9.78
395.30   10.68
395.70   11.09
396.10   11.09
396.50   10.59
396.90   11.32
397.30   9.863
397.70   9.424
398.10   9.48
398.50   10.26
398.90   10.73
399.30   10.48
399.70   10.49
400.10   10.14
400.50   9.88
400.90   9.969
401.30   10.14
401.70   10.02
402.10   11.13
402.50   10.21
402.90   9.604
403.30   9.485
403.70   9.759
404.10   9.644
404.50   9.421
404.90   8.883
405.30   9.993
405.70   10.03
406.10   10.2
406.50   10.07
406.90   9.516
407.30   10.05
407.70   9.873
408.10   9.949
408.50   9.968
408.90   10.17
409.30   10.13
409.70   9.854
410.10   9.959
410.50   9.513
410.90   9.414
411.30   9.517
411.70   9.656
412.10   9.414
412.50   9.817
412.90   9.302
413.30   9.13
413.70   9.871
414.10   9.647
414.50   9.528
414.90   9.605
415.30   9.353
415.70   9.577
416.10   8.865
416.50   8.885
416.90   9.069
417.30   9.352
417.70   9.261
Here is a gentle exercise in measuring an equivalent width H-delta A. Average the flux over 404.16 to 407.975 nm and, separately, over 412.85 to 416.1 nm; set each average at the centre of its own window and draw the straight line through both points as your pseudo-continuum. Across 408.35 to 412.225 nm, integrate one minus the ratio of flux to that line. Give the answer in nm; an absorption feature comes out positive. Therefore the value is -0.06 nm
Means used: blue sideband 9.78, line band 9.76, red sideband 9.47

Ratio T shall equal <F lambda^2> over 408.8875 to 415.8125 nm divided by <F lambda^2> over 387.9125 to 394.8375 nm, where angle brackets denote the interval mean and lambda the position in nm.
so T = 1.0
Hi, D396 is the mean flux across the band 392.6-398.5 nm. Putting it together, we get 10.4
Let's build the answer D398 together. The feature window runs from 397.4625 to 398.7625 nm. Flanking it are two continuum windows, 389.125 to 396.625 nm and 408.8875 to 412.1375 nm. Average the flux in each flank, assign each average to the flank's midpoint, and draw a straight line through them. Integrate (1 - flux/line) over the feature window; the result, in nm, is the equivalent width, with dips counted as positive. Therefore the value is 0.100 nm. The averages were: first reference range 11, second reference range 9.73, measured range 9.77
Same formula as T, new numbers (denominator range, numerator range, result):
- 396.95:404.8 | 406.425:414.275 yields 1.02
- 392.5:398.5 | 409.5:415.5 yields 1.00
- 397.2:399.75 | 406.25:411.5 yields 1.03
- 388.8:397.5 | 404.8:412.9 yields 0.97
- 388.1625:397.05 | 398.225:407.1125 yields 0.96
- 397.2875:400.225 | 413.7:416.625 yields 1.01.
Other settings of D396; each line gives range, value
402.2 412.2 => 9.79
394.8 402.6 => 10.3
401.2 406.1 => 9.87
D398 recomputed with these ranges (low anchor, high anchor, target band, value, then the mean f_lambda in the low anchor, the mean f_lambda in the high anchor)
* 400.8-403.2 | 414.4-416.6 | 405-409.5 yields -0.065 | 10.2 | 9.31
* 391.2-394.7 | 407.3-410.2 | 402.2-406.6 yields 0.185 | 10.8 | 9.99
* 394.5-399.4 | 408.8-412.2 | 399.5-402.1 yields 0.002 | 10.4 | 9.73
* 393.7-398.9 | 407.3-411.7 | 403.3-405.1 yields 0.116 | 10.5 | 9.84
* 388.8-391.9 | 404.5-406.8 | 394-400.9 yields 0.158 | 11.3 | 9.79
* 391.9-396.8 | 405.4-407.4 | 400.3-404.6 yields 0.115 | 10.7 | 9.97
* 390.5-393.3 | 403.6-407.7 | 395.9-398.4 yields 0.046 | 10.9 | 9.76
